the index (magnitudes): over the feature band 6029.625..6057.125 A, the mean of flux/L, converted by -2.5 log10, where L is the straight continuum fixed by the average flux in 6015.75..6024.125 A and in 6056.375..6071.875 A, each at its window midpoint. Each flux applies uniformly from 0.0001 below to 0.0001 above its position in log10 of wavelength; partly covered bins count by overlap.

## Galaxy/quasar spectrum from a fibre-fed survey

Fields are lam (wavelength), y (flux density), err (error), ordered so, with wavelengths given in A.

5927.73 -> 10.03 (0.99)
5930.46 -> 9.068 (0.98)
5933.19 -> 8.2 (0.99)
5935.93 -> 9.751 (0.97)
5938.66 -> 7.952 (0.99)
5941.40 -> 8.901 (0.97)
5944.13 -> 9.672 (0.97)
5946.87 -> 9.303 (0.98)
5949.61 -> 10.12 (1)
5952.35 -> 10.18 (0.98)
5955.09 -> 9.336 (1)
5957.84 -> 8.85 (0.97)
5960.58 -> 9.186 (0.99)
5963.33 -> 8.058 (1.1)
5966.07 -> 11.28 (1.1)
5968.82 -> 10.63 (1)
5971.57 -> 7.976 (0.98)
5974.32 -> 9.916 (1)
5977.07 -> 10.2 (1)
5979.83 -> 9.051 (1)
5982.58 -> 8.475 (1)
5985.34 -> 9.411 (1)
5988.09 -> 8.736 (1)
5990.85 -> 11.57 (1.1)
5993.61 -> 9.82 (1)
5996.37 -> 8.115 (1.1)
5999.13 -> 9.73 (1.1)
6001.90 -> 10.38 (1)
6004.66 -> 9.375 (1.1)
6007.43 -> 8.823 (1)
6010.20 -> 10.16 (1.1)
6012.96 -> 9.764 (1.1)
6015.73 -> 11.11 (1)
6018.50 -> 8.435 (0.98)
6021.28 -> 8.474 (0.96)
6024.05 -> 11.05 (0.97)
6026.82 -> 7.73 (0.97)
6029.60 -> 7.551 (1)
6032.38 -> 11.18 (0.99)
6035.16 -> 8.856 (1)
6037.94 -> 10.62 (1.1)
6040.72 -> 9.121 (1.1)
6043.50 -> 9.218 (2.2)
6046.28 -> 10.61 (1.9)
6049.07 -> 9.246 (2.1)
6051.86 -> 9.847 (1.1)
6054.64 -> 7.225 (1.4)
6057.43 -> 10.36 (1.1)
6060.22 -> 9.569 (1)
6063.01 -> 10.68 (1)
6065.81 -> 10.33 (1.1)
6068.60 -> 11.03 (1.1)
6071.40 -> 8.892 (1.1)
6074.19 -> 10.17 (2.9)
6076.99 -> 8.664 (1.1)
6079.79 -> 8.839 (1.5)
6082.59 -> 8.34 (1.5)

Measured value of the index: 0.035 mag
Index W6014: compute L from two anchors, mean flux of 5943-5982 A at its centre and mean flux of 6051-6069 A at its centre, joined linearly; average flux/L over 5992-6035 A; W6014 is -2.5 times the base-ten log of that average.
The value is 0.03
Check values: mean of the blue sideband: 9.53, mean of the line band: 9.44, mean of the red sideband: 9.8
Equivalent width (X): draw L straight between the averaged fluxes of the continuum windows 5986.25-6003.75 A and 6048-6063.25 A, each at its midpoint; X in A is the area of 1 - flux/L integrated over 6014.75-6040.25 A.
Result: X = 0.4 A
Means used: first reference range 9.71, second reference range 9.41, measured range 9.41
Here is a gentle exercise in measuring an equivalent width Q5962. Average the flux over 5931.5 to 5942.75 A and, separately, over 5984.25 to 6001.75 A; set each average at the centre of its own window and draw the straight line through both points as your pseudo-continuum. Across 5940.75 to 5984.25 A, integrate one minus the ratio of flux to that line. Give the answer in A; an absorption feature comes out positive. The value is -1.6 A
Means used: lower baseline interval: 8.71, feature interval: 9.45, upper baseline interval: 9.62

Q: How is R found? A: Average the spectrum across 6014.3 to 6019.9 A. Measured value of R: 9.76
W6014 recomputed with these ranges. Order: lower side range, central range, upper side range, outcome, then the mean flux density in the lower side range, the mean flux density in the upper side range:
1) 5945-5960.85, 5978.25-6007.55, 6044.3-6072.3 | 0.02 mag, 9.52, 9.78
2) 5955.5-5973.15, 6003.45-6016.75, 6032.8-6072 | -0.03 mag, 9.34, 9.74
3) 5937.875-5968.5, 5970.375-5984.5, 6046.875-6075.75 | 0.04 mag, 9.42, 9.75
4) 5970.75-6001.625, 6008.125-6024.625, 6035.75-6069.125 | -0.02 mag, 9.42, 9.77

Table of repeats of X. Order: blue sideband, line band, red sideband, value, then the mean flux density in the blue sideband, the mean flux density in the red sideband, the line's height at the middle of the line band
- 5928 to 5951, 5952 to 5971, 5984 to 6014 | -0.43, 9.17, 9.63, 9.34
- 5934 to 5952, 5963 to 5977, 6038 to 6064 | -0.56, 9.3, 9.58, 9.37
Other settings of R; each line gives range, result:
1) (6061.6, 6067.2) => 10.5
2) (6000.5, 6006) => 9.88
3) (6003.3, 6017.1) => 9.85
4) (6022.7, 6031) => 8.77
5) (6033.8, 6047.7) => 9.69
